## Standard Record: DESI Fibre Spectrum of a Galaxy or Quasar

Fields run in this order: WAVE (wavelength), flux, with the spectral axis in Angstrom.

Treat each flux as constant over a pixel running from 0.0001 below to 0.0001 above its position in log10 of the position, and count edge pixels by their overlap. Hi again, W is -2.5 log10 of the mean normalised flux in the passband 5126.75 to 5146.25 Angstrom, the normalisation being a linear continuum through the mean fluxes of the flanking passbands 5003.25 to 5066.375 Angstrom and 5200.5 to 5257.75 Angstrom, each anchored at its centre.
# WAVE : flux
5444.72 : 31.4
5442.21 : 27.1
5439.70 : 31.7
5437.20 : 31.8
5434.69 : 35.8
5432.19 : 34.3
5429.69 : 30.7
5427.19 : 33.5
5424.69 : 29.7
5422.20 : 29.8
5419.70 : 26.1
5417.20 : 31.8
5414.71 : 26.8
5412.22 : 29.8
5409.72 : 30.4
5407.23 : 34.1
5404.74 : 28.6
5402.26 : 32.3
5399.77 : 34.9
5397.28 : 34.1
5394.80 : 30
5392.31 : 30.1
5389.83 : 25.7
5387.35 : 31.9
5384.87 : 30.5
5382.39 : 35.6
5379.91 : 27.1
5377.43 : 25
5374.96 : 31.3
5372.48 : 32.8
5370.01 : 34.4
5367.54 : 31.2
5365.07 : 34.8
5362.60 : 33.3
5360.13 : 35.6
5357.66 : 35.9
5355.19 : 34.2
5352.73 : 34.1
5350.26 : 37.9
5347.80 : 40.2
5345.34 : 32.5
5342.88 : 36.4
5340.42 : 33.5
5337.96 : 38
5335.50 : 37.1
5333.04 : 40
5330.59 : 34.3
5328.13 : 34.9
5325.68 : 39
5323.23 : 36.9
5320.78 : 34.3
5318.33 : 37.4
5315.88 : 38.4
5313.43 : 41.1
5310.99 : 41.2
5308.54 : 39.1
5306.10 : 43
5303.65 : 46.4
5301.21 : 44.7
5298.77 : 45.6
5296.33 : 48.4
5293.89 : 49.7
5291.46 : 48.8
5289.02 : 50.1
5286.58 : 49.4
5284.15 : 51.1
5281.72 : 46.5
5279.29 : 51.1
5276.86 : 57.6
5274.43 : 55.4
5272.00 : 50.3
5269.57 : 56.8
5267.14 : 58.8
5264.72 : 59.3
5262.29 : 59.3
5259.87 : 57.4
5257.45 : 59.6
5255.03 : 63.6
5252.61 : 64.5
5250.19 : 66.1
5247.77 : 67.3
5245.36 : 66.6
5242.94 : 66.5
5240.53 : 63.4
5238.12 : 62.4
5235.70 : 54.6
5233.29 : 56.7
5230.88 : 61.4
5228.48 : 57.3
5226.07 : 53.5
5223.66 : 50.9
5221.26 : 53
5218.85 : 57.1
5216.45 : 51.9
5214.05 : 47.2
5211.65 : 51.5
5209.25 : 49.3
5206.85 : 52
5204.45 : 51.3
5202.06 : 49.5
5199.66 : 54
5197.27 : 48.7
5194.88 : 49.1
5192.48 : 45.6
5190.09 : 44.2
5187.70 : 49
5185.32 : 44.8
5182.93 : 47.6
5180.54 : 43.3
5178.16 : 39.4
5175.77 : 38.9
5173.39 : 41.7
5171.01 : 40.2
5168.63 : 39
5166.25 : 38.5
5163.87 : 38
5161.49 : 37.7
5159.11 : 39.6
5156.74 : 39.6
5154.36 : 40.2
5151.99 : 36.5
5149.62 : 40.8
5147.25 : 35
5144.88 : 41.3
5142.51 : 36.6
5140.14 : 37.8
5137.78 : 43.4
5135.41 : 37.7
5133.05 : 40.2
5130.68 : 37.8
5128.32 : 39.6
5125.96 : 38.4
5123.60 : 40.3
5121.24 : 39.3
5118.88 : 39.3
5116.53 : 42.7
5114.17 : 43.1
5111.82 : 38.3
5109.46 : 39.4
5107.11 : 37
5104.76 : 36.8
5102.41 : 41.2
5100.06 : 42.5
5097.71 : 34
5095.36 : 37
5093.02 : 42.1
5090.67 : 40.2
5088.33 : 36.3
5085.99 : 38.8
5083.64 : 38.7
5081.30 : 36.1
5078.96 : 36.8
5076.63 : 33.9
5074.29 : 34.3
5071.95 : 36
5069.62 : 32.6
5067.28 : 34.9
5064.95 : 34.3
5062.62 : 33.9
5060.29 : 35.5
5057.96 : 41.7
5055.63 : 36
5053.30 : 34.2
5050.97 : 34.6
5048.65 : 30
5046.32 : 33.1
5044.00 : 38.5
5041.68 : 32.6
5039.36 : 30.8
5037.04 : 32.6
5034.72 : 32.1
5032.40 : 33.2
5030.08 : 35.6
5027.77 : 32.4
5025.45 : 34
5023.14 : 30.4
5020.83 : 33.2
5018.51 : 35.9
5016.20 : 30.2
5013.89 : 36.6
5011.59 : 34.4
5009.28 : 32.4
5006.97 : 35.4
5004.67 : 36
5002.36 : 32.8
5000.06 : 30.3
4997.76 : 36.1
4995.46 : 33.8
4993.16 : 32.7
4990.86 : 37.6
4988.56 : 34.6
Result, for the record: 0.178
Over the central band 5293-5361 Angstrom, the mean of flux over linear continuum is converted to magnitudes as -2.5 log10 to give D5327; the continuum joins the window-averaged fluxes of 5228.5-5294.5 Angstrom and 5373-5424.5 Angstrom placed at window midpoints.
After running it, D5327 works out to 0.15 mag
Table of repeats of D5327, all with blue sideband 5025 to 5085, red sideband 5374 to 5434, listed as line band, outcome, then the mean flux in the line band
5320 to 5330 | -0.15 mag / 36.2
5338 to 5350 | -0.15 mag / 36.1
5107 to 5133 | -0.17 mag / 39.7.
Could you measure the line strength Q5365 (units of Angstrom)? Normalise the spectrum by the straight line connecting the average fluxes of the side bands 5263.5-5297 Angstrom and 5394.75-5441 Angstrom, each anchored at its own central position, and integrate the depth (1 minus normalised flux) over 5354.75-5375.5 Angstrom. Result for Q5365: 2.99 Angstrom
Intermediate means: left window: 52.4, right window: 31.4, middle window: 33.8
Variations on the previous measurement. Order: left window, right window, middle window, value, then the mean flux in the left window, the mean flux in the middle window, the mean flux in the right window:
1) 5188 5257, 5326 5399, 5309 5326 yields 1.0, 55.7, 38.3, 33.6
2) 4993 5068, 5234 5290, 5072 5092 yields 1.3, 34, 36.9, 58.2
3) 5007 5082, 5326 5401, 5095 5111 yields -2.0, 34.2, 38.3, 33.6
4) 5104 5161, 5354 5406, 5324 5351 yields -2.9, 39.2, 36.7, 31.9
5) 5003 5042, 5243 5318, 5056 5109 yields 1.1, 33.4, 37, 52.6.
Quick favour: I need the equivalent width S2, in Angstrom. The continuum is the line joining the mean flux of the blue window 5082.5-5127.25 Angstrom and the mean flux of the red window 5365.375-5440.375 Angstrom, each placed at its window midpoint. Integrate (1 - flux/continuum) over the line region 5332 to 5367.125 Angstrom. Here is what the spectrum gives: -3.5 Angstrom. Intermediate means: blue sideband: 39.2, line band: 35.8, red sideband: 31.1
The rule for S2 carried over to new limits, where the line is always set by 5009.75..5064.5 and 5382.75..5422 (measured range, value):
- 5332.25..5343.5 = -2.1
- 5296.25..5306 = -4.4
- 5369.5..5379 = 0.1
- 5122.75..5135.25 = -2.3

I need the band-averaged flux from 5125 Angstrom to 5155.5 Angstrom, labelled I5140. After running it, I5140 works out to 38.9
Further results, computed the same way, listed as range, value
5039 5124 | 37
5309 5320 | 39.3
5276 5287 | 51.1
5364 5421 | 30.8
